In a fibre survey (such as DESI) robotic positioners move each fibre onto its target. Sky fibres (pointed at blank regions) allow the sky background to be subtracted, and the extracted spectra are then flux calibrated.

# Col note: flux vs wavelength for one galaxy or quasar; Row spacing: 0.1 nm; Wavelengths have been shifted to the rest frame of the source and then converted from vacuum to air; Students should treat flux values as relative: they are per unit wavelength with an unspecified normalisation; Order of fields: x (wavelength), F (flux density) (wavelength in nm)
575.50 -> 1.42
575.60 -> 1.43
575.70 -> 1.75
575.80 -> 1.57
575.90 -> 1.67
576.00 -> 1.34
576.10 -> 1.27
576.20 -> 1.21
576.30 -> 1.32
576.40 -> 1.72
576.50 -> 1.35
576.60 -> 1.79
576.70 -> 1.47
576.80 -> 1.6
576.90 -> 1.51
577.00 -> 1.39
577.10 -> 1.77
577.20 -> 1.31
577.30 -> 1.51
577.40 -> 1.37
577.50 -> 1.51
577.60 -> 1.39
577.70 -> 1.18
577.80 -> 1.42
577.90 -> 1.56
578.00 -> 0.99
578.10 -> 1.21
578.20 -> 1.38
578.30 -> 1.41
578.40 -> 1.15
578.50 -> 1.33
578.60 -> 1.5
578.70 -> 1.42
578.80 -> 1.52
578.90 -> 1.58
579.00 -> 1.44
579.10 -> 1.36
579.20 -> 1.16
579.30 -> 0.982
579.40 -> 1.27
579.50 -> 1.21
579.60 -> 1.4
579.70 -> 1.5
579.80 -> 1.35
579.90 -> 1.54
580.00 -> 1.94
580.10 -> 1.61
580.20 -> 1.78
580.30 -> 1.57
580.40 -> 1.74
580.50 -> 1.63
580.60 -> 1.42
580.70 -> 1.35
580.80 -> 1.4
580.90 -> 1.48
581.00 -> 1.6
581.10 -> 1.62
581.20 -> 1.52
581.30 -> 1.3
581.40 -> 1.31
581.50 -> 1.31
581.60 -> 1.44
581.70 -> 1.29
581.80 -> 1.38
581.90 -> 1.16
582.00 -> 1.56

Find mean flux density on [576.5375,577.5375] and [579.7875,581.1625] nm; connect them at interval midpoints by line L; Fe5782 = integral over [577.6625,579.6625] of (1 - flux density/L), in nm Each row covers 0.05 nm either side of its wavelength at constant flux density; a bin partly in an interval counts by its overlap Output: 0.29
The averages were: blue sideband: 1.52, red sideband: 1.58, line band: 1.33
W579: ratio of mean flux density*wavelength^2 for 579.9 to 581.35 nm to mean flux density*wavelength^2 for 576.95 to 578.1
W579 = 1.14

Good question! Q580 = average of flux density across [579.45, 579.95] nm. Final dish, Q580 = 1.4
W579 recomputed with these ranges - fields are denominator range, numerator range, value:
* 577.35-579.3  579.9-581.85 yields 1.13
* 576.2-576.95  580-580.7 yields 1.09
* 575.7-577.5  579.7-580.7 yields 1.09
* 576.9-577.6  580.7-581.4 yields 1.01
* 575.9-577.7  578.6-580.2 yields 0.99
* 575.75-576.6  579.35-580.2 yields 1.04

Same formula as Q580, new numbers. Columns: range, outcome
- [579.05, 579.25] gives 1.26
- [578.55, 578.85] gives 1.48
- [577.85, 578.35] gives 1.31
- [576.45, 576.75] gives 1.54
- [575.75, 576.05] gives 1.53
